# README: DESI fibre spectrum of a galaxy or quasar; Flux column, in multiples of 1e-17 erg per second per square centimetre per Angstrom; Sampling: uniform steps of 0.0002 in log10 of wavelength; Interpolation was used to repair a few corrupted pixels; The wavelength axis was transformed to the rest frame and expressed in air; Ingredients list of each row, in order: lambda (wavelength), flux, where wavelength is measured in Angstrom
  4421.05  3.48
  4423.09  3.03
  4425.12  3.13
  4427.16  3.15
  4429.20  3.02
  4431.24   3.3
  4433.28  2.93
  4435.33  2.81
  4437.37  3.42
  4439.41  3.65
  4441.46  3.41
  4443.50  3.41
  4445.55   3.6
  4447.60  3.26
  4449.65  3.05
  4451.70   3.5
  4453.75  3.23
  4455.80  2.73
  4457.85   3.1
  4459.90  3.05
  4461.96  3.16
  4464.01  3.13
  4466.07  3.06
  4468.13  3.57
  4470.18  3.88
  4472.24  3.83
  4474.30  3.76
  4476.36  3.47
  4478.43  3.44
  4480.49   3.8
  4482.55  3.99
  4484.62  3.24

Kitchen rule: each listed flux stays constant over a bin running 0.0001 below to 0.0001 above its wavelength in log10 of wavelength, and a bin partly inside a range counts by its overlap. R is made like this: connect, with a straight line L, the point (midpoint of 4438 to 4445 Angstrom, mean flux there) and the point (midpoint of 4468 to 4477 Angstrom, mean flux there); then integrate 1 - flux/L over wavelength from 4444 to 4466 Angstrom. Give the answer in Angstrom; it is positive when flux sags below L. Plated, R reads 2.53 Angstrom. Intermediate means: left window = 3.49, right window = 3.73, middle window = 3.18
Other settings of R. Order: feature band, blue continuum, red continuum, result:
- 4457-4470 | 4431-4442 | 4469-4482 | 1.24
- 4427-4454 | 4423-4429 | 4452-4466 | -1.51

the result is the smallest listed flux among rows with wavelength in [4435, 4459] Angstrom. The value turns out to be 2.73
